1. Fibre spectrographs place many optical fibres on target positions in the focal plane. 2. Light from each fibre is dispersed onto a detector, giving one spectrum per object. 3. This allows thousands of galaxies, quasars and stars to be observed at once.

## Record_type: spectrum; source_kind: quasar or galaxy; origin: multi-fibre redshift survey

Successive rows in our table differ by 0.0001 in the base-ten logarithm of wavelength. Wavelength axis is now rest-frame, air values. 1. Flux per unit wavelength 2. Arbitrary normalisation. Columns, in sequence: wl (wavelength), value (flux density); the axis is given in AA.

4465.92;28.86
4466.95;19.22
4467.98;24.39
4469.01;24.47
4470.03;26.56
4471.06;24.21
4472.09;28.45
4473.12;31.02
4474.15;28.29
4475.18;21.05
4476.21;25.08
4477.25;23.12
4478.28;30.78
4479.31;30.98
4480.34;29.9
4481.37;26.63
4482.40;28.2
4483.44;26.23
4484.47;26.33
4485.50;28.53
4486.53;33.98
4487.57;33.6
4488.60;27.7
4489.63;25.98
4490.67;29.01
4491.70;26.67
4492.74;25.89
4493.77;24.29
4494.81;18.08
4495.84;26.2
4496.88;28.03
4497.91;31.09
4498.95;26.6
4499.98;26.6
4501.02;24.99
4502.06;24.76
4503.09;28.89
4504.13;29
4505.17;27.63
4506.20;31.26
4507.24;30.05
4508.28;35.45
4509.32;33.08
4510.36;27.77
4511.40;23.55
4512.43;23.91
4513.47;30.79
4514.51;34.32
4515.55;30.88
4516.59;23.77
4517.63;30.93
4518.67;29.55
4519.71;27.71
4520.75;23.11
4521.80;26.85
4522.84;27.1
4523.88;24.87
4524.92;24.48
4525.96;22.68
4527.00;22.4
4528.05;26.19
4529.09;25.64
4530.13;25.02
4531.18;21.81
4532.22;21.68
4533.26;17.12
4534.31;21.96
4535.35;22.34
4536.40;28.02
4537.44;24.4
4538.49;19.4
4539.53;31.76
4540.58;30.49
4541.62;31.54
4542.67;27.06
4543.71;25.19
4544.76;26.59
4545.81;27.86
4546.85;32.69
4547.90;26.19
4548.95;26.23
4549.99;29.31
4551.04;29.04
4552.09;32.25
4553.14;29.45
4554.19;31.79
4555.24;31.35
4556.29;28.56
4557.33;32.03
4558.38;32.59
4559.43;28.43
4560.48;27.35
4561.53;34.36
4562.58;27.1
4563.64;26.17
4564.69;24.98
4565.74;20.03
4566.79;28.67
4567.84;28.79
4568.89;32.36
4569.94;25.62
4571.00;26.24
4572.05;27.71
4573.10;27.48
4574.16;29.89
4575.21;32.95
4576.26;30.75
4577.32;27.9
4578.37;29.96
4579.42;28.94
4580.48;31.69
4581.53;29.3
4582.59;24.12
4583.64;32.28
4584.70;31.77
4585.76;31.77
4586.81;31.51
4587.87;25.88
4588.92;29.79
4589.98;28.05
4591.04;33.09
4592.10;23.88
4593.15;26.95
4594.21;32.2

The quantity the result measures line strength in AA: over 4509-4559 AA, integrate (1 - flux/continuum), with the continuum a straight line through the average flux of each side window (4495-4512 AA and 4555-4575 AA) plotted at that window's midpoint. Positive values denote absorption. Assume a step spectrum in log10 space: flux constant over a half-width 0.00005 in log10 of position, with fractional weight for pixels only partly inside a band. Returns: 2.12 AA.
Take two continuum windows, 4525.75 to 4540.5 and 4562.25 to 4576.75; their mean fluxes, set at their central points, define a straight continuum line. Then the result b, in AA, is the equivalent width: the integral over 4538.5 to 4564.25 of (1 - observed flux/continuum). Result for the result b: -3.4 AA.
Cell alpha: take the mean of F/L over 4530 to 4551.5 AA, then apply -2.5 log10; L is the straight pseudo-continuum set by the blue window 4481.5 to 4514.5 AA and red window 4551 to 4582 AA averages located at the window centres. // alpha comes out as 0.11 mag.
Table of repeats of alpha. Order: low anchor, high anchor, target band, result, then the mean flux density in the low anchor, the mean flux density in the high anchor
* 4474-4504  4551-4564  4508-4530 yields 0.046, 27.2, 30.1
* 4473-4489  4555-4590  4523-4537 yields 0.213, 28.1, 29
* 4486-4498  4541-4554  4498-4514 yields -0.024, 27.4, 28.7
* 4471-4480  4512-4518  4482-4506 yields 0.028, 27.2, 29.1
